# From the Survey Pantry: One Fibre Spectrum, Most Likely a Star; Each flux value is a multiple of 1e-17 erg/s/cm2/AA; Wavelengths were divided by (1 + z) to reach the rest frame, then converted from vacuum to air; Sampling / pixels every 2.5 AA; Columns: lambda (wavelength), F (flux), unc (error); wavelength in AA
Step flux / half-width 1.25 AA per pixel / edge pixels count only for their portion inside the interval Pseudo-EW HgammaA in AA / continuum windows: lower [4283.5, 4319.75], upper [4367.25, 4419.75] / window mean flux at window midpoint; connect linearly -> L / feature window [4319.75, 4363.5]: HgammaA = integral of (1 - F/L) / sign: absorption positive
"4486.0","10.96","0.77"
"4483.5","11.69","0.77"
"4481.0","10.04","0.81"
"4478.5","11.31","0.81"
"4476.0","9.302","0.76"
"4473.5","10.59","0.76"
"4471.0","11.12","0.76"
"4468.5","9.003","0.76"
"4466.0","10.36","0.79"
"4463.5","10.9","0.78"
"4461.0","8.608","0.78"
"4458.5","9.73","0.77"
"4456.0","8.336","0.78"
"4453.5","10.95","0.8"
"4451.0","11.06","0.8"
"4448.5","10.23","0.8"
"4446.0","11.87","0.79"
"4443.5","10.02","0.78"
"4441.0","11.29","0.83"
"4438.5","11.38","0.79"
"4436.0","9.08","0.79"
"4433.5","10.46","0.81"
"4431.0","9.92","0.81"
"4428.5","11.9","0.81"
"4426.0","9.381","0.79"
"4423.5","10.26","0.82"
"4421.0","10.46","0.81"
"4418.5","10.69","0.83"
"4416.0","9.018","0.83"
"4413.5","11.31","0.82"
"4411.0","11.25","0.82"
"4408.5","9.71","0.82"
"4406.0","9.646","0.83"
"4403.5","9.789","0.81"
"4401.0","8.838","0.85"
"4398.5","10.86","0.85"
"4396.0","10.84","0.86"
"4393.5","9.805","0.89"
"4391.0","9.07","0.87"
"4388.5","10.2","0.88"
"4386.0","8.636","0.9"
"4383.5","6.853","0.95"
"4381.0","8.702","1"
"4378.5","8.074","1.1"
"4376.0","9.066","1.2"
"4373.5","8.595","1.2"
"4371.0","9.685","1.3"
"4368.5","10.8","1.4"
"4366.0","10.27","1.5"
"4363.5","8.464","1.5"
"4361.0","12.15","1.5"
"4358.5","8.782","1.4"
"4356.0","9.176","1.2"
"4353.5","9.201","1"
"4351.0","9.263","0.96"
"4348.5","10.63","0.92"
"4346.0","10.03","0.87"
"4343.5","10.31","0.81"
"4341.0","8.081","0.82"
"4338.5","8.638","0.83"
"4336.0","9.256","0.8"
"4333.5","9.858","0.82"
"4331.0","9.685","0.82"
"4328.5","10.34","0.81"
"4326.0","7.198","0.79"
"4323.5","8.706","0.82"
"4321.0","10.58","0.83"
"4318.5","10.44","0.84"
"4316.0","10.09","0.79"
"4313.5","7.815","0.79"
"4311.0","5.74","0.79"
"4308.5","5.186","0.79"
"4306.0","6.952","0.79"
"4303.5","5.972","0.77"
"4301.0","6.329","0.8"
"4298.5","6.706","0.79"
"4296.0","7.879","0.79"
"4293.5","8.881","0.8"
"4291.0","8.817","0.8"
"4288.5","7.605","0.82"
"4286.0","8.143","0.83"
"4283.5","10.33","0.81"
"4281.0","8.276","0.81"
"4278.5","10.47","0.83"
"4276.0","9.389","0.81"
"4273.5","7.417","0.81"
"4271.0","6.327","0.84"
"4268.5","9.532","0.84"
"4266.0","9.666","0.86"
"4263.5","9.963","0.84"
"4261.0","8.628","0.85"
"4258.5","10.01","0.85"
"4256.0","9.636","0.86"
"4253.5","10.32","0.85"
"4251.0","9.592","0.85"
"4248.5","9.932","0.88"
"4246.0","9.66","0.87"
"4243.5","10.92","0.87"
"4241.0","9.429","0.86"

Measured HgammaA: -5.0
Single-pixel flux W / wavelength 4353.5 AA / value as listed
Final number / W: 9.201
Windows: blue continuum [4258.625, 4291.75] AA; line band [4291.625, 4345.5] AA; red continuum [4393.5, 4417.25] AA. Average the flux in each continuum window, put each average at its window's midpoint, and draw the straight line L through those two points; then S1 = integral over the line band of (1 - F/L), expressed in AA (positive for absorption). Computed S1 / 5.5 AA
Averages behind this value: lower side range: 8.85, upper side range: 10.1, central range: 8.35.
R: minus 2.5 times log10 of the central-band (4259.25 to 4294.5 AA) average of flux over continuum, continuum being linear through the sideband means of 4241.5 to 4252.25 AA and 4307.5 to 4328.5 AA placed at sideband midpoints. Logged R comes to 0.06 mag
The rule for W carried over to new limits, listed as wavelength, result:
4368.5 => 10.8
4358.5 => 8.782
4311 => 5.74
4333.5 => 9.858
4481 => 10.04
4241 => 9.429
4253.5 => 10.32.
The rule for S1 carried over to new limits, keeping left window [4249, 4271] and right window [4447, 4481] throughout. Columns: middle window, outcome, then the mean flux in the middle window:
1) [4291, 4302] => 2.26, 7.63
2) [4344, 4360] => 0.30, 9.59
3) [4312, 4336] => 0.80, 9.37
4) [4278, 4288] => 0.49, 9.09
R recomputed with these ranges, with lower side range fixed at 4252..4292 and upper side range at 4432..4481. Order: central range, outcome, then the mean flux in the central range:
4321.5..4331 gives 0.046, 9.02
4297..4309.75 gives 0.424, 6.26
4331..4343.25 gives 0.039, 9.14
